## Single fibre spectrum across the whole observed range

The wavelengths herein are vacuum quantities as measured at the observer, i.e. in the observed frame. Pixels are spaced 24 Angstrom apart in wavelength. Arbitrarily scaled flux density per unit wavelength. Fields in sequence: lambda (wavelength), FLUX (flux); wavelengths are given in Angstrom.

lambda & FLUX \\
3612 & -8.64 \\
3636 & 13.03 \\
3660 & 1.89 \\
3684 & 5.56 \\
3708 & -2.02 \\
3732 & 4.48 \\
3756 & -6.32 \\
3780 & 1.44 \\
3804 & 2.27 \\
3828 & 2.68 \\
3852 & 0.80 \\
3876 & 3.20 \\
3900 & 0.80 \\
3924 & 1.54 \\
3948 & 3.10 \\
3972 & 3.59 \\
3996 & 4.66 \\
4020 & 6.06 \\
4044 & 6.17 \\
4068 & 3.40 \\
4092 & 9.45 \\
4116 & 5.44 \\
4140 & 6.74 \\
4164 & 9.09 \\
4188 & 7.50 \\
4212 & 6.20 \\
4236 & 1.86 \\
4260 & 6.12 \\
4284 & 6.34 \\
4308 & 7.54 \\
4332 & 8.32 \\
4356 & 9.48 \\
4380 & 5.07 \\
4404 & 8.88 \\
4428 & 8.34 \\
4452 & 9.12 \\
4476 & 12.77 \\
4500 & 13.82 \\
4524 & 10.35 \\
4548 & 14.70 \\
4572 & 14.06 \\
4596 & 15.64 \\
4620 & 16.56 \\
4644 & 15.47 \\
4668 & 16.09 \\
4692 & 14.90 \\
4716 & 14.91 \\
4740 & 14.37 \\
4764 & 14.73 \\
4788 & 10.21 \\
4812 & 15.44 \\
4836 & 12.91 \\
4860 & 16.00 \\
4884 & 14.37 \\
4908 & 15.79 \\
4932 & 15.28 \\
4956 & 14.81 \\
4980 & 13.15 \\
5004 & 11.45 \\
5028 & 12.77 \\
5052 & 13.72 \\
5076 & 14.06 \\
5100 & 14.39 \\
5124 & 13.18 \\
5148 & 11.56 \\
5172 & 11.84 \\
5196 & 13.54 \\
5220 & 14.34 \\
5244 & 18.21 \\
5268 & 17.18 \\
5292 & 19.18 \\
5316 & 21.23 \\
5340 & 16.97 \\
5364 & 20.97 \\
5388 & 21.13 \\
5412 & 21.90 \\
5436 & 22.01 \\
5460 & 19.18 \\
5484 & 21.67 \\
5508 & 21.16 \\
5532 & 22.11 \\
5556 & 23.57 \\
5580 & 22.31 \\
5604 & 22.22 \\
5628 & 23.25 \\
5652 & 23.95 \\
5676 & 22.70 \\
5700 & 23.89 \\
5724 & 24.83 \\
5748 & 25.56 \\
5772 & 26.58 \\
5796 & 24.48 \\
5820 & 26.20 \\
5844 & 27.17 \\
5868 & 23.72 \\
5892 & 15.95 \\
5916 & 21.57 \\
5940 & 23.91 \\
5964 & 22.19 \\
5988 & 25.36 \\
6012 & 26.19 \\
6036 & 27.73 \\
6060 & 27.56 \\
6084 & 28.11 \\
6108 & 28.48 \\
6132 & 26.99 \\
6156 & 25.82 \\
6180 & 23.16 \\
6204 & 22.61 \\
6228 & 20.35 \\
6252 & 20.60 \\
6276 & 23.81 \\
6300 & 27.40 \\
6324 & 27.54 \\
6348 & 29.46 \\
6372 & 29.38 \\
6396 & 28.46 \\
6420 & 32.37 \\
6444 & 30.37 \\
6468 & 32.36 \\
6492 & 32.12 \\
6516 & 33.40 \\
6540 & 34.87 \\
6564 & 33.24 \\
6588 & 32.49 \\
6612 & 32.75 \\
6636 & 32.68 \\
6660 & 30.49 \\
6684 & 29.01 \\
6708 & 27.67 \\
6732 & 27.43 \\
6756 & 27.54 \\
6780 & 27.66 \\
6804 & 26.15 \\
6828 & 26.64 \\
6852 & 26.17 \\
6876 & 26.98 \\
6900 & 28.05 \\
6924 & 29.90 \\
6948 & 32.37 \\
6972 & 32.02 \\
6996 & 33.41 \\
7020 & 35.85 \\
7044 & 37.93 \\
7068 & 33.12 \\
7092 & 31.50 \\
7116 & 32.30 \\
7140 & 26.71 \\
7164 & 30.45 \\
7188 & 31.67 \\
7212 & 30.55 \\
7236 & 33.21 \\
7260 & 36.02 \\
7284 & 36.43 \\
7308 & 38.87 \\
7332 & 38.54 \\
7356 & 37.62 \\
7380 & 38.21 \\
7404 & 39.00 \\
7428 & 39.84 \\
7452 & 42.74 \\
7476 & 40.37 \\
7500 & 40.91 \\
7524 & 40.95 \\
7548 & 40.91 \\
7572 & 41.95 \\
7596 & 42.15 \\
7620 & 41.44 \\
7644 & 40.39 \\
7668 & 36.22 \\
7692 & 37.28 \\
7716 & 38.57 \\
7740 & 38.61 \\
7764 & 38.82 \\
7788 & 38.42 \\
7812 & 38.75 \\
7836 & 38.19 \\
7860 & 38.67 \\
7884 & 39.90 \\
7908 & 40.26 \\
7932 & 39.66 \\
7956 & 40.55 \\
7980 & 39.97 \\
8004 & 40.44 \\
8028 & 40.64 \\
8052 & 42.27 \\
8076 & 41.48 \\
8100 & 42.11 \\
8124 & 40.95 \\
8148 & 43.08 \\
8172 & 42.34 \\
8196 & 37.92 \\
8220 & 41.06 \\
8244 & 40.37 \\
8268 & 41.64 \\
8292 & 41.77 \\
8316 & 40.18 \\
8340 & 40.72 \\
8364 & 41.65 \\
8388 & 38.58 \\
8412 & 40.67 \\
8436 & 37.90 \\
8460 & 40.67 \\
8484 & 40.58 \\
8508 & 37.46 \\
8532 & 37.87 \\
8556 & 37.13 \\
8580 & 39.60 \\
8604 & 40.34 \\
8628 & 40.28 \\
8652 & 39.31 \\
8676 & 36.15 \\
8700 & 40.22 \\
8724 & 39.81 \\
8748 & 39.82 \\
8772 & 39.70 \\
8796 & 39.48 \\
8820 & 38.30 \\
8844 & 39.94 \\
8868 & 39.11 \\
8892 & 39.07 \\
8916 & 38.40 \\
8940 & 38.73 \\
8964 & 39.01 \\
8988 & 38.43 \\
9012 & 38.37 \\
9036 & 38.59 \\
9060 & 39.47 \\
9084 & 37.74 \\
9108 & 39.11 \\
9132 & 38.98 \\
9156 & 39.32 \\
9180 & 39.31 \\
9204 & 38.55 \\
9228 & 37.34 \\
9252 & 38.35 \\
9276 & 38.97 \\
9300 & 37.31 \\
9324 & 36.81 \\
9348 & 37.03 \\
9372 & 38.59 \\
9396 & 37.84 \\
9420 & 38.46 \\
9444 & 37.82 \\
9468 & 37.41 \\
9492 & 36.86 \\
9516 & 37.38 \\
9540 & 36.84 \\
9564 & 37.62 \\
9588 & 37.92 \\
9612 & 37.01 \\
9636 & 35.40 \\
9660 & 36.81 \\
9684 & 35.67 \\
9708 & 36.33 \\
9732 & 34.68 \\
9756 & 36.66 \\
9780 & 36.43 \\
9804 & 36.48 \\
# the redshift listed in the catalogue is 0.000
